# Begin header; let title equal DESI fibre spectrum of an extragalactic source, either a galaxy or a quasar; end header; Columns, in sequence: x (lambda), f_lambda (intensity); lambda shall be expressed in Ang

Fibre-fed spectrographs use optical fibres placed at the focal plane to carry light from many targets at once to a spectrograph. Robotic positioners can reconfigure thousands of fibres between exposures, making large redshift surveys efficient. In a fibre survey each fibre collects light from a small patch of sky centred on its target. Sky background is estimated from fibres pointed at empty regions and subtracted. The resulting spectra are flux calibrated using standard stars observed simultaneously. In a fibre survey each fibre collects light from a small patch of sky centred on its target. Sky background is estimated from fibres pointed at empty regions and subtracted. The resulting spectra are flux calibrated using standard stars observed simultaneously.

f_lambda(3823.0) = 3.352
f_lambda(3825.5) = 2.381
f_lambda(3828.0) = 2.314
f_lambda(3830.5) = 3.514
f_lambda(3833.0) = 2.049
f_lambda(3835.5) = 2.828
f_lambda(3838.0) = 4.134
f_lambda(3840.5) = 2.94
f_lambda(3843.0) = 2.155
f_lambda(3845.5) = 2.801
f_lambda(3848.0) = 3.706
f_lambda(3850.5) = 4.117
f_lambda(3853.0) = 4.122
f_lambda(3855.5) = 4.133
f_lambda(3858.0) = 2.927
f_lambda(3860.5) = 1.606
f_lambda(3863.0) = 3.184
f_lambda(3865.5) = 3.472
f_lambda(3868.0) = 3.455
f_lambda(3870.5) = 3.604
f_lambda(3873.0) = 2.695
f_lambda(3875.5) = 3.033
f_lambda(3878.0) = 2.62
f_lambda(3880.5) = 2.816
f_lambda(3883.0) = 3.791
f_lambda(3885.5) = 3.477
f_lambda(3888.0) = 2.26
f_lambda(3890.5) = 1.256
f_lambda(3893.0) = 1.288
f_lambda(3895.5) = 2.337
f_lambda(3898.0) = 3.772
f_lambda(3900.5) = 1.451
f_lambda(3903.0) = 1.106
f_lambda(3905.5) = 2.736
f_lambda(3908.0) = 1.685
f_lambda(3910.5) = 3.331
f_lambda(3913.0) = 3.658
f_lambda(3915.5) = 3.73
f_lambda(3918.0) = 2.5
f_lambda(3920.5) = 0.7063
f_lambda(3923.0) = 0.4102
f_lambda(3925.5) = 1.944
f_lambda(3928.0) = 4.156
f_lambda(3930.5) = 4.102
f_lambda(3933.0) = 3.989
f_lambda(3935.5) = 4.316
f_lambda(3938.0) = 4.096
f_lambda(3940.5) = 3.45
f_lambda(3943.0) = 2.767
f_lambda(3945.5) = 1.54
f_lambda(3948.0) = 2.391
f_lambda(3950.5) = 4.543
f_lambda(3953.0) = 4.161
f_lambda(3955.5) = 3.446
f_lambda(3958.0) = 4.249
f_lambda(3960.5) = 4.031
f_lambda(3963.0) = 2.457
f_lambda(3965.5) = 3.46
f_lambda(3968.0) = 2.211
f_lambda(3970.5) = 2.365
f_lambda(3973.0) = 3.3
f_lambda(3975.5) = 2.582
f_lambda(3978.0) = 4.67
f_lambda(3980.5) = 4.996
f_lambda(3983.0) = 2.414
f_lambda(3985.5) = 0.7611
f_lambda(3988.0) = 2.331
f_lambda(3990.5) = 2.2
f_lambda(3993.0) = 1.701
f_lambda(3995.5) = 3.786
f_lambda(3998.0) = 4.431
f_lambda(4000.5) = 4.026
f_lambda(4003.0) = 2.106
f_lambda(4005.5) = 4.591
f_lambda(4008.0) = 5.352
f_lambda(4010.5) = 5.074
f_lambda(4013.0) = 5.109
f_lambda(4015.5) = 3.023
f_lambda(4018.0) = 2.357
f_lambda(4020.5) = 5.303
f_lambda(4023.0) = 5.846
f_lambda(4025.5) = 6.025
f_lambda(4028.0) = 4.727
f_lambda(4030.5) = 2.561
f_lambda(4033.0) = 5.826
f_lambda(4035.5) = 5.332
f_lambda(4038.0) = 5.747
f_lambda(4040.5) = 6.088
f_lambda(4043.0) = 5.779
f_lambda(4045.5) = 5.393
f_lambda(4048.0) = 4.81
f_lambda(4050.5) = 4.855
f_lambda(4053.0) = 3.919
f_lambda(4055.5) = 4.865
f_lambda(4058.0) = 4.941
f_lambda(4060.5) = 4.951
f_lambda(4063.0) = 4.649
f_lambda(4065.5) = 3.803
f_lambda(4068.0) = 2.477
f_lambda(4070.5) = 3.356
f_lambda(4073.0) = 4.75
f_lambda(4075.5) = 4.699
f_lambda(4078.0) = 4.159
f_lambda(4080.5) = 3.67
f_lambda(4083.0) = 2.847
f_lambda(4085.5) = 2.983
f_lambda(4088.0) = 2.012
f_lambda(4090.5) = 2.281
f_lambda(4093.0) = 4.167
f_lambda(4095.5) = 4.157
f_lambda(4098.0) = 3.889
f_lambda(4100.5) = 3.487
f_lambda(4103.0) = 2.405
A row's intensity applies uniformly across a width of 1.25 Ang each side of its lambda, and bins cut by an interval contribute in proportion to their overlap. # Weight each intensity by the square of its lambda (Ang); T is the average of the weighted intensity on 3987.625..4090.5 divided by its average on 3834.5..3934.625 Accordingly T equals 1.59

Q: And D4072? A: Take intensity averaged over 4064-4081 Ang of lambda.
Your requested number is 3.86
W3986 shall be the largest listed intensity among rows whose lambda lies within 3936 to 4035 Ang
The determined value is 6.025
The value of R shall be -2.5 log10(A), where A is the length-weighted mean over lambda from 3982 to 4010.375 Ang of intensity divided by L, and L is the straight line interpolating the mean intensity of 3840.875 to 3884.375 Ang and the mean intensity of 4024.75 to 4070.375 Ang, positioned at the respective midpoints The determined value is 0.35 mag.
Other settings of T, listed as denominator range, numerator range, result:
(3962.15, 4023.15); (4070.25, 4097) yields 1.09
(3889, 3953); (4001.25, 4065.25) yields 1.85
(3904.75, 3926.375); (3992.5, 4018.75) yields 1.76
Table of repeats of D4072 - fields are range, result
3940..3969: 3.23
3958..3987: 3.07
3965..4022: 3.41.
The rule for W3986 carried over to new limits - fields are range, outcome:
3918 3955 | 4.543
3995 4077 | 6.088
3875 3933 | 4.156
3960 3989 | 4.996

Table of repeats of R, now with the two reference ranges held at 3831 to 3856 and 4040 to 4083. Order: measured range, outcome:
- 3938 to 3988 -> 0.24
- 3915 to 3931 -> 0.49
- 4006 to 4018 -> -0.05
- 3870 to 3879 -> 0.17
